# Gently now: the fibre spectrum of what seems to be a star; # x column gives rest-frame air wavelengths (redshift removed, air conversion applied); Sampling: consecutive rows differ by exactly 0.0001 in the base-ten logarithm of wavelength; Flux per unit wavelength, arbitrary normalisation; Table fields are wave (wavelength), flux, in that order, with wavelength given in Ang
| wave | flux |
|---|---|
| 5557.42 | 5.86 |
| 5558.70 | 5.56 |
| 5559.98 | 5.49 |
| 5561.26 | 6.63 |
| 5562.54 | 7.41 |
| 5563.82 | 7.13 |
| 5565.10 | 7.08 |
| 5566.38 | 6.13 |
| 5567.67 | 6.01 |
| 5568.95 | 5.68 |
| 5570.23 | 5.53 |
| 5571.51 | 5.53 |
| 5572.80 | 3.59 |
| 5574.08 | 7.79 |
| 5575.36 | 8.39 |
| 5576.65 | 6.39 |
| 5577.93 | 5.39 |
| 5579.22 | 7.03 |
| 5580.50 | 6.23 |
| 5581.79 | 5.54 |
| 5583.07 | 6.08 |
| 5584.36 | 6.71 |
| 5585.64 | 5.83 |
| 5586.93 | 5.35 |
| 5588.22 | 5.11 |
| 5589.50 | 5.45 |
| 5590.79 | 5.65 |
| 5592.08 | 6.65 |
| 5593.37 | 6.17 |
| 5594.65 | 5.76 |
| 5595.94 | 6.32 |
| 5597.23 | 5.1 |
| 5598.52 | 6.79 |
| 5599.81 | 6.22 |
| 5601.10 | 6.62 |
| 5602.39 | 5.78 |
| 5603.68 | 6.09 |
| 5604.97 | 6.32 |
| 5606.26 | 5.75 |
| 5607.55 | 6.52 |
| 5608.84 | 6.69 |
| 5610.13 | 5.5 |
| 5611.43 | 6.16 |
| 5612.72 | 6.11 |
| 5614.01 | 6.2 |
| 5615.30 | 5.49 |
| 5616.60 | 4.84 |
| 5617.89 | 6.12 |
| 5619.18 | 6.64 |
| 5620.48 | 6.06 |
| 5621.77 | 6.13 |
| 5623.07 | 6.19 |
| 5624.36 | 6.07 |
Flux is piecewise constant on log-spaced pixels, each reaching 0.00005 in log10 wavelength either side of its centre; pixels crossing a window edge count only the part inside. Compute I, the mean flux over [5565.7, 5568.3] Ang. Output 6.07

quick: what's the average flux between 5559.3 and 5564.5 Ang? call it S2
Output 6.66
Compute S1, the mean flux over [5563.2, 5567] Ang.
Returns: 6.79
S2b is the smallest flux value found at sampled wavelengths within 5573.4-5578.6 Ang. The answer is 5.39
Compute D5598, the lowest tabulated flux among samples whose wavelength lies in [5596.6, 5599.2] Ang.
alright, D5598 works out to 5.1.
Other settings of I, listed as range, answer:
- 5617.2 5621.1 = 6.26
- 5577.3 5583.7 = 6.06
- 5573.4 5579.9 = 6.98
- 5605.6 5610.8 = 6.11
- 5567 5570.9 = 5.74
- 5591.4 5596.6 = 6.22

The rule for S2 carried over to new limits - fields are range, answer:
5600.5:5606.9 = 6.11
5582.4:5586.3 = 6.2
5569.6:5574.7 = 5.6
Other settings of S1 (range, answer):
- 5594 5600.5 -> 6.05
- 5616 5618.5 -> 5.49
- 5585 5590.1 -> 5.44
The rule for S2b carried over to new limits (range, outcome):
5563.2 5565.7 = 7.08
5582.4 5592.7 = 5.11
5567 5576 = 3.59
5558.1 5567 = 5.49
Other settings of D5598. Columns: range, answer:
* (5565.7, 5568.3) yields 6.01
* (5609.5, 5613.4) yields 5.5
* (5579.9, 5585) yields 5.54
